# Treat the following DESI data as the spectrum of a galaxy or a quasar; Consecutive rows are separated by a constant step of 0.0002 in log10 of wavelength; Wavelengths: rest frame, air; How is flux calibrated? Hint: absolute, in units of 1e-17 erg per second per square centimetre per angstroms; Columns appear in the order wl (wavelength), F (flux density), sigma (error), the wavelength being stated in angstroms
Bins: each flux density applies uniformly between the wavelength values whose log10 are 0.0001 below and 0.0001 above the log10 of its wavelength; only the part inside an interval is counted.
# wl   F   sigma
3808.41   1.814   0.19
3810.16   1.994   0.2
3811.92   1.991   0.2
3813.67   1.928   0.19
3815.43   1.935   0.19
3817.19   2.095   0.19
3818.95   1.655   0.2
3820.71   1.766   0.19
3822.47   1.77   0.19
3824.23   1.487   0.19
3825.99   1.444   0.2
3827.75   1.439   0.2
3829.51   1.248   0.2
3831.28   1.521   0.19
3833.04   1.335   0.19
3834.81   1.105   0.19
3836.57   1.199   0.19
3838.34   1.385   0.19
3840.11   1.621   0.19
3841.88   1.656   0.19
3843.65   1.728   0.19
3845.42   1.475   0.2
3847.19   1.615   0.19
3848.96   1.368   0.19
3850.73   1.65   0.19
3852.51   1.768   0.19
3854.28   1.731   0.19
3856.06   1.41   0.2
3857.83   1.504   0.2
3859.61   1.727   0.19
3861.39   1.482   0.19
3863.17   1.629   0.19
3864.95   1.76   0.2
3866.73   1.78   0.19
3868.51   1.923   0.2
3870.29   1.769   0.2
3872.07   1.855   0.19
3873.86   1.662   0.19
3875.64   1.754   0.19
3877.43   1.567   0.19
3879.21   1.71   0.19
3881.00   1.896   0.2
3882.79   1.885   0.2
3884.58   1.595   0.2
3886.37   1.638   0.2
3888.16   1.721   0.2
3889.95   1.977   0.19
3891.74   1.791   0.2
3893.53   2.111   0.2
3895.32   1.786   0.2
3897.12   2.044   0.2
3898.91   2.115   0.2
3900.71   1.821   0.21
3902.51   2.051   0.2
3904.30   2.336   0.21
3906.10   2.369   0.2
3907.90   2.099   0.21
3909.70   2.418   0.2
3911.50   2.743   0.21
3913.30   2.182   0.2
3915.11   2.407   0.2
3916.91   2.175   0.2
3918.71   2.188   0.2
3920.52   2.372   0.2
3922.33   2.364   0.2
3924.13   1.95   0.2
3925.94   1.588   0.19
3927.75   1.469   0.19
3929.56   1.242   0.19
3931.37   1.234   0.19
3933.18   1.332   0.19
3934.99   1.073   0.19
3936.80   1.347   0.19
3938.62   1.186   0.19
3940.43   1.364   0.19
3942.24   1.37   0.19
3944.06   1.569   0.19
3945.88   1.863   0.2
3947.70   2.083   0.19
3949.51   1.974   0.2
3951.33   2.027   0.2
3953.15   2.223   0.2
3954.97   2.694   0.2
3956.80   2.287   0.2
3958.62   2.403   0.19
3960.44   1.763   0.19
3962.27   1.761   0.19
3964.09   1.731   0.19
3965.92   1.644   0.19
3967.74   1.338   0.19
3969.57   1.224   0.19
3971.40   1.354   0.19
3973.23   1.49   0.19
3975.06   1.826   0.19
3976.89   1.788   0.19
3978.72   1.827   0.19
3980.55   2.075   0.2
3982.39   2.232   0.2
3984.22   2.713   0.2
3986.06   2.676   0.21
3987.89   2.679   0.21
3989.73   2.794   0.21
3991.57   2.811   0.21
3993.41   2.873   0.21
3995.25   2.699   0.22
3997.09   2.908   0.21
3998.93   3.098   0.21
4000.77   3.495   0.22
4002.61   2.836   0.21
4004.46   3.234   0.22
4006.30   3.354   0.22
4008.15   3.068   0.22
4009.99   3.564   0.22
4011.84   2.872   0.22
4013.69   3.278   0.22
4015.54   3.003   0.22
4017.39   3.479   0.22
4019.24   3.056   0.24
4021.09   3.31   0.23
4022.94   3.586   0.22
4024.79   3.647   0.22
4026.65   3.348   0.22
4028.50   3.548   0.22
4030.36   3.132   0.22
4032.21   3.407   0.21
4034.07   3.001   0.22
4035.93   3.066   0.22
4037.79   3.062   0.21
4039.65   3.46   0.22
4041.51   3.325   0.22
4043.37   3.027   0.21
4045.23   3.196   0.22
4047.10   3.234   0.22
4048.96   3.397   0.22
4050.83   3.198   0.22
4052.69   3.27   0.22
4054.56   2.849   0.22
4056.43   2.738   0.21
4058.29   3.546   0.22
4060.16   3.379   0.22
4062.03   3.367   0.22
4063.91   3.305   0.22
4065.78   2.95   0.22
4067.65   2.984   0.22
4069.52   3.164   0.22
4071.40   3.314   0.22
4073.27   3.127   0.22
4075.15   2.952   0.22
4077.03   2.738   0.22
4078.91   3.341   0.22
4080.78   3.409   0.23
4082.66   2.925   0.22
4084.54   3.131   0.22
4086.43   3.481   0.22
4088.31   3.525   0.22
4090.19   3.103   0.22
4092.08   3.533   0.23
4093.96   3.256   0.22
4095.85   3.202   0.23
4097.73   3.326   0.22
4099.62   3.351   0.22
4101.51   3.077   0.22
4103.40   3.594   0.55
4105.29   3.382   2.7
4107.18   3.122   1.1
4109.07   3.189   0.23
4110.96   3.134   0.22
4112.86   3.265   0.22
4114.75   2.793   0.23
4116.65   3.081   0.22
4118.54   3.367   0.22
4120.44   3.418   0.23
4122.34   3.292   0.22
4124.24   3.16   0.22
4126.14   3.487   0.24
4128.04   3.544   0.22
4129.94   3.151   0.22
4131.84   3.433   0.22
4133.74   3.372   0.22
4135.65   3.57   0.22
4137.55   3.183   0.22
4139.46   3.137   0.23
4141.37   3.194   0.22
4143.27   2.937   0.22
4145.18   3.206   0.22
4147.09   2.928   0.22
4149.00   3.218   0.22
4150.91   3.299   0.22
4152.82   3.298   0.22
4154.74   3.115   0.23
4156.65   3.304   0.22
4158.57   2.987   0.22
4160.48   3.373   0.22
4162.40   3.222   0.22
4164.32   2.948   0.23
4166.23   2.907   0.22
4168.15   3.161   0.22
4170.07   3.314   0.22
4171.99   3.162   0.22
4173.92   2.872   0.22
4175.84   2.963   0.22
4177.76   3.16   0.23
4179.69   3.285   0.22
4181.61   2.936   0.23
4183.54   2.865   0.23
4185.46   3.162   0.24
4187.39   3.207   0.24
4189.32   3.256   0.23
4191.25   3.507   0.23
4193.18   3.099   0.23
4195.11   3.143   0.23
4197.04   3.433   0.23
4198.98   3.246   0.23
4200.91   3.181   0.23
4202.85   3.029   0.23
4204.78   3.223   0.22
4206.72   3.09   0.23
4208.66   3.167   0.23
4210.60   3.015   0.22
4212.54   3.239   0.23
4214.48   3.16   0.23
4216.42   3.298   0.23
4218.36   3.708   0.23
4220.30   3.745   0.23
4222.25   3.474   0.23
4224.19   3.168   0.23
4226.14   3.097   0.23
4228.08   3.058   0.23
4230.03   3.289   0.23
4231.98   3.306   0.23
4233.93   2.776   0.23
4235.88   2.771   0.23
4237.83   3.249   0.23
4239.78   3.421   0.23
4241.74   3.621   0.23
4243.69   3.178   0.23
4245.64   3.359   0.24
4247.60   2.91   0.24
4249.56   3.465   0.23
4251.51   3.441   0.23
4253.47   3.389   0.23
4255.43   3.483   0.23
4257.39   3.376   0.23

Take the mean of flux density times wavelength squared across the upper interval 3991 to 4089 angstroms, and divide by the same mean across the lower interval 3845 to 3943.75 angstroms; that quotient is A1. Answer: 1.92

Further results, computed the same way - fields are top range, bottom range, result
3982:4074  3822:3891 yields 2.13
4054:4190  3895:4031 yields 1.49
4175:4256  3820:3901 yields 2.32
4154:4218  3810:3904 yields 2.19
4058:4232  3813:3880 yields 2.31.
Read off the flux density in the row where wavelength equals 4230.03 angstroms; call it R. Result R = 3.289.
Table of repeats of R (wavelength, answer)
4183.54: 2.865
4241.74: 3.621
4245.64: 3.359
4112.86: 3.265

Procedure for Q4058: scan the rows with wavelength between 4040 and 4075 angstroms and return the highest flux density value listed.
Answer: 3.546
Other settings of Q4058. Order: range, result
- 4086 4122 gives 3.594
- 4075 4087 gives 3.481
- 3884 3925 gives 2.743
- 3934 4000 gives 3.098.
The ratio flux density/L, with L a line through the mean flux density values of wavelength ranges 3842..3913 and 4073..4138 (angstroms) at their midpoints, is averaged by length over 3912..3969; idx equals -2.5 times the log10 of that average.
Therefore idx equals 0.22 mag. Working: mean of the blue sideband 1.83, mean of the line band 1.82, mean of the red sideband 3.26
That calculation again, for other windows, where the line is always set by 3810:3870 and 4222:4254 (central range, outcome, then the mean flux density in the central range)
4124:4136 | -0.21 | 3.39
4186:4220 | -0.05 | 3.24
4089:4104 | -0.24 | 3.3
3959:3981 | 0.28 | 1.66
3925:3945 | 0.43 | 1.34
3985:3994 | -0.24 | 2.76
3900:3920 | -0.19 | 2.26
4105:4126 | -0.17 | 3.21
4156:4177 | -0.06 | 3.11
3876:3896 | 0.01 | 1.79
